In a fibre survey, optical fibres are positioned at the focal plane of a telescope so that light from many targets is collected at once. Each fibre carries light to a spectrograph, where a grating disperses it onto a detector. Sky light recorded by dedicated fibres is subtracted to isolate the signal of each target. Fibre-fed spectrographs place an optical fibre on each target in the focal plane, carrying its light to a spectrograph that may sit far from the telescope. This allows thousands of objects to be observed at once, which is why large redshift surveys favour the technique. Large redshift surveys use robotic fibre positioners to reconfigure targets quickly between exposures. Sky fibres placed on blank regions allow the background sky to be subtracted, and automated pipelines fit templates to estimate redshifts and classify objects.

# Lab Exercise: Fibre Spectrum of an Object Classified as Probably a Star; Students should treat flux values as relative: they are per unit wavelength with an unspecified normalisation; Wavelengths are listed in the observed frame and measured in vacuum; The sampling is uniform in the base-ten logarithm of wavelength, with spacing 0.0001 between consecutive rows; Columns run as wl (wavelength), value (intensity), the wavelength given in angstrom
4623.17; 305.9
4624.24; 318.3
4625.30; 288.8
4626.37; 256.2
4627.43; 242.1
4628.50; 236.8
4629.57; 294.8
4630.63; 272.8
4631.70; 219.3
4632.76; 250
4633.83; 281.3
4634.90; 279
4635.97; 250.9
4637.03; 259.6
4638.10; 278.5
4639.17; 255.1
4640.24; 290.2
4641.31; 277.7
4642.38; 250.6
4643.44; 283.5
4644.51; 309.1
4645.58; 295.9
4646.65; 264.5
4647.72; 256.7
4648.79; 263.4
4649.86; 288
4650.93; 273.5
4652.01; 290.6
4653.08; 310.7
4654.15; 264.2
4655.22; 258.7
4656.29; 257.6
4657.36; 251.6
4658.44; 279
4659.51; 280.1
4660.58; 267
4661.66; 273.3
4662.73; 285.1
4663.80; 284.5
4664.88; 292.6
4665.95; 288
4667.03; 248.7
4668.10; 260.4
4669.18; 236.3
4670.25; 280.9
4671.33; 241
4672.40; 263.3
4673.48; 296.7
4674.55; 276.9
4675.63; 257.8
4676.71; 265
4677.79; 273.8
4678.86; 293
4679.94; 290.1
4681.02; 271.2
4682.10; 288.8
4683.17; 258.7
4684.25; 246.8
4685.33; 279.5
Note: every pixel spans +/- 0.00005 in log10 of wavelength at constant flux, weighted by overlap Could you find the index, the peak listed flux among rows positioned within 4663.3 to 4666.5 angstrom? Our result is 292.6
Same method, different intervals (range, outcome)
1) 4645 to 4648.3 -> 295.9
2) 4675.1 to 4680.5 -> 293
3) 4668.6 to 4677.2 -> 296.7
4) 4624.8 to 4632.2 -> 294.8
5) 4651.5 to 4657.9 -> 310.7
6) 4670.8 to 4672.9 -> 263.3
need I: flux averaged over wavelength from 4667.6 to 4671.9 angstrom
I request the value 255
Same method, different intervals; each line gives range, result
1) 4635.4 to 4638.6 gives 263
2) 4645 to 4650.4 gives 274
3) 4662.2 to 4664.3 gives 285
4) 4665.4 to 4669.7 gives 258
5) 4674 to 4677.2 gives 267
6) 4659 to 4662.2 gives 273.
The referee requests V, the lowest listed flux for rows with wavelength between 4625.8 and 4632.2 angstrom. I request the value 219.3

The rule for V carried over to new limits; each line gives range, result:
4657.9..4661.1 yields 267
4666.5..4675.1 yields 236.3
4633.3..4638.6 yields 250.9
